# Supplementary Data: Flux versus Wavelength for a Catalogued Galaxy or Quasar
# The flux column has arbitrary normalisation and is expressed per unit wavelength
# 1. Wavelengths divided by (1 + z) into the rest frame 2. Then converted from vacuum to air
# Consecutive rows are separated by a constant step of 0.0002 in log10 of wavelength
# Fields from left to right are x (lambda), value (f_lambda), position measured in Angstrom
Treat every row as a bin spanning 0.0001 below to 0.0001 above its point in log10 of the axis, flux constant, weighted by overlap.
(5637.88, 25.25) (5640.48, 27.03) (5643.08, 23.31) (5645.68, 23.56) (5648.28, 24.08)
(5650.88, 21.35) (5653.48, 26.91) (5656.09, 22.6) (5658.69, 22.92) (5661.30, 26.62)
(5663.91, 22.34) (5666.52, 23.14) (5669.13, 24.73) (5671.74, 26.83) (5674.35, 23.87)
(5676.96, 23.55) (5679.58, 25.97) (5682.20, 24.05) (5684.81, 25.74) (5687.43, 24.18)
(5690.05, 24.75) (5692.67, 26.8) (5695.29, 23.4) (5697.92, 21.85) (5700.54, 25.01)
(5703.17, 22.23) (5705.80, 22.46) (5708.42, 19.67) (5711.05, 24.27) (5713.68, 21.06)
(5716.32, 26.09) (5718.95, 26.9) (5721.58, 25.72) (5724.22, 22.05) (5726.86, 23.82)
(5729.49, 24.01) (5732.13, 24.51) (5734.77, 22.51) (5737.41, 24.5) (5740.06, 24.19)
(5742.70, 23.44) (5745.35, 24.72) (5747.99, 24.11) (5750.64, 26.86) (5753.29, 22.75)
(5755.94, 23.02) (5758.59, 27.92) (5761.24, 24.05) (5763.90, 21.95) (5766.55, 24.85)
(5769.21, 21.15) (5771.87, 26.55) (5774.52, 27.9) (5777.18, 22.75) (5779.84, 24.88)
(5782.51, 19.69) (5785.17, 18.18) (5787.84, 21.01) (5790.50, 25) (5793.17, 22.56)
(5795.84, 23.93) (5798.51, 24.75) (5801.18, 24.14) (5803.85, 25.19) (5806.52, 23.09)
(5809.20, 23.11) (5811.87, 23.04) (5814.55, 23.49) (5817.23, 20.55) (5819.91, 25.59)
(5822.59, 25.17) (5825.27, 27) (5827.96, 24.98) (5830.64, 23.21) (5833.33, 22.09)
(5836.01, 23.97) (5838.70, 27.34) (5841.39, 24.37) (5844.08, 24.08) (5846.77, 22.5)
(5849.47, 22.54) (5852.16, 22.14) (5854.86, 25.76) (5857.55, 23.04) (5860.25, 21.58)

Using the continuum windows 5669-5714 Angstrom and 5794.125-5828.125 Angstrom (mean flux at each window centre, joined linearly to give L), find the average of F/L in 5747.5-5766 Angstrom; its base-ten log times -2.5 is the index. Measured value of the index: -0.017 mag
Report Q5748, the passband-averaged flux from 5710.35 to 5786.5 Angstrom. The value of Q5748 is 23.9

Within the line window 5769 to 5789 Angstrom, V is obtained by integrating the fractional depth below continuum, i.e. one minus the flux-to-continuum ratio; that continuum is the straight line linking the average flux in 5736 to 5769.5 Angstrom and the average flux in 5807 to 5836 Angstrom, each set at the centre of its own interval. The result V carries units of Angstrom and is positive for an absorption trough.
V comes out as 1.0 Angstrom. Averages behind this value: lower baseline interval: 24.2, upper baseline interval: 23.8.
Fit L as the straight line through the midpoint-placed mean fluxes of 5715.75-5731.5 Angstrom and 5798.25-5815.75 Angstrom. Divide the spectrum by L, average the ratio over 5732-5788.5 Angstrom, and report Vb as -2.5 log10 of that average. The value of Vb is 0.03 mag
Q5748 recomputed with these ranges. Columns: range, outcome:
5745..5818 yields 23.6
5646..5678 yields 24.1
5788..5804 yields 24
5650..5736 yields 24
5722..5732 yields 23.7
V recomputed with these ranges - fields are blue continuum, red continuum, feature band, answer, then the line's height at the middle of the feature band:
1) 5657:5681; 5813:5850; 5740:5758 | -0.04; 24.2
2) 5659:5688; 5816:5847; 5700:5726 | 1.07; 24.5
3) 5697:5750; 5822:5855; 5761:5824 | 1.44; 24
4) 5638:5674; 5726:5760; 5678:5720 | 0.54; 24.3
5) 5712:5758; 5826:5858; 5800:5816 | 0.24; 24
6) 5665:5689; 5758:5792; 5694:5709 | 1.10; 24.3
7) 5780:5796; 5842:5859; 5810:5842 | -2.04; 22.8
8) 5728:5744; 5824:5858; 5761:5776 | -0.30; 23.9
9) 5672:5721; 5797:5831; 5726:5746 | 0.13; 24.1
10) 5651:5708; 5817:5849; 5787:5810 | 0.54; 24.3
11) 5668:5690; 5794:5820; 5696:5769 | 1.48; 24.3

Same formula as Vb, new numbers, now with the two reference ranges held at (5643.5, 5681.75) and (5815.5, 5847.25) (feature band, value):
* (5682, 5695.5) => -0.037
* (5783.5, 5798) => 0.094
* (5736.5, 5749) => 0.001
